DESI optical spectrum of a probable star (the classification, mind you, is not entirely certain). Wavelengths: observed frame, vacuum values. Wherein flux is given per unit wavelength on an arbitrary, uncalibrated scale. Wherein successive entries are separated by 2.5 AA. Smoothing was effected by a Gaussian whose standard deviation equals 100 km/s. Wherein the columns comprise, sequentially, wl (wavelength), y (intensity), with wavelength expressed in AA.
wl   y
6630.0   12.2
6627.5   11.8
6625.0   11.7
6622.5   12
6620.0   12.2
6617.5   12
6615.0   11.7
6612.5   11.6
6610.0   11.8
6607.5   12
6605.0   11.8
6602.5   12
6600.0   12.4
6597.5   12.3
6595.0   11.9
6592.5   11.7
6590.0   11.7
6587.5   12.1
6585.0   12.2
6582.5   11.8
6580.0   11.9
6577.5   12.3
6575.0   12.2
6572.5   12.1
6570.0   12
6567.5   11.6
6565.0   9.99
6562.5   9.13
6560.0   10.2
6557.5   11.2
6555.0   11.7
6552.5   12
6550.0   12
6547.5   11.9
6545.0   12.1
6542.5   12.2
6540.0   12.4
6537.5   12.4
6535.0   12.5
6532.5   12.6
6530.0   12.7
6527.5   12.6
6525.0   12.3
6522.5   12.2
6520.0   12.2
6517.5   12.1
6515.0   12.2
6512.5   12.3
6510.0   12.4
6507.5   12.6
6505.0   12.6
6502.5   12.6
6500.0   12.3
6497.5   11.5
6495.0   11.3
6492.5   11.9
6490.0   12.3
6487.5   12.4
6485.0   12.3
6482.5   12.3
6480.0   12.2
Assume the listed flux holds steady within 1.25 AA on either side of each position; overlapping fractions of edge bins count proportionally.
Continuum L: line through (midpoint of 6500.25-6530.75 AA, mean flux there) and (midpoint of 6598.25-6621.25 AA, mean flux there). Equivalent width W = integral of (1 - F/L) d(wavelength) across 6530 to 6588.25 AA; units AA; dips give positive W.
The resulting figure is 2.0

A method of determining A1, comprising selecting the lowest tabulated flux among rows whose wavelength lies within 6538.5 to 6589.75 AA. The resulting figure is 9.13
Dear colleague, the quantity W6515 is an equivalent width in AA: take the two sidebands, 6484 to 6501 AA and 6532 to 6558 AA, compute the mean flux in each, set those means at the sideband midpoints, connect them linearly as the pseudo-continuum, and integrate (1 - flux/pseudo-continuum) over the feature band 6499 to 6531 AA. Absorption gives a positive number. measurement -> -0.9 AA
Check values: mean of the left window 12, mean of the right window 12.1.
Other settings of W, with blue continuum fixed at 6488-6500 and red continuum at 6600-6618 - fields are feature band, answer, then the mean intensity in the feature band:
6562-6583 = 0.6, 11.5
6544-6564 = 1.0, 11.3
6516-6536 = -0.9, 12.4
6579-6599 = -0.1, 12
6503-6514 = -0.6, 12.5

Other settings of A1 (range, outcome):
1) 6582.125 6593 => 11.7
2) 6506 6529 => 12.1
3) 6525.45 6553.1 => 11.9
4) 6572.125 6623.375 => 11.6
